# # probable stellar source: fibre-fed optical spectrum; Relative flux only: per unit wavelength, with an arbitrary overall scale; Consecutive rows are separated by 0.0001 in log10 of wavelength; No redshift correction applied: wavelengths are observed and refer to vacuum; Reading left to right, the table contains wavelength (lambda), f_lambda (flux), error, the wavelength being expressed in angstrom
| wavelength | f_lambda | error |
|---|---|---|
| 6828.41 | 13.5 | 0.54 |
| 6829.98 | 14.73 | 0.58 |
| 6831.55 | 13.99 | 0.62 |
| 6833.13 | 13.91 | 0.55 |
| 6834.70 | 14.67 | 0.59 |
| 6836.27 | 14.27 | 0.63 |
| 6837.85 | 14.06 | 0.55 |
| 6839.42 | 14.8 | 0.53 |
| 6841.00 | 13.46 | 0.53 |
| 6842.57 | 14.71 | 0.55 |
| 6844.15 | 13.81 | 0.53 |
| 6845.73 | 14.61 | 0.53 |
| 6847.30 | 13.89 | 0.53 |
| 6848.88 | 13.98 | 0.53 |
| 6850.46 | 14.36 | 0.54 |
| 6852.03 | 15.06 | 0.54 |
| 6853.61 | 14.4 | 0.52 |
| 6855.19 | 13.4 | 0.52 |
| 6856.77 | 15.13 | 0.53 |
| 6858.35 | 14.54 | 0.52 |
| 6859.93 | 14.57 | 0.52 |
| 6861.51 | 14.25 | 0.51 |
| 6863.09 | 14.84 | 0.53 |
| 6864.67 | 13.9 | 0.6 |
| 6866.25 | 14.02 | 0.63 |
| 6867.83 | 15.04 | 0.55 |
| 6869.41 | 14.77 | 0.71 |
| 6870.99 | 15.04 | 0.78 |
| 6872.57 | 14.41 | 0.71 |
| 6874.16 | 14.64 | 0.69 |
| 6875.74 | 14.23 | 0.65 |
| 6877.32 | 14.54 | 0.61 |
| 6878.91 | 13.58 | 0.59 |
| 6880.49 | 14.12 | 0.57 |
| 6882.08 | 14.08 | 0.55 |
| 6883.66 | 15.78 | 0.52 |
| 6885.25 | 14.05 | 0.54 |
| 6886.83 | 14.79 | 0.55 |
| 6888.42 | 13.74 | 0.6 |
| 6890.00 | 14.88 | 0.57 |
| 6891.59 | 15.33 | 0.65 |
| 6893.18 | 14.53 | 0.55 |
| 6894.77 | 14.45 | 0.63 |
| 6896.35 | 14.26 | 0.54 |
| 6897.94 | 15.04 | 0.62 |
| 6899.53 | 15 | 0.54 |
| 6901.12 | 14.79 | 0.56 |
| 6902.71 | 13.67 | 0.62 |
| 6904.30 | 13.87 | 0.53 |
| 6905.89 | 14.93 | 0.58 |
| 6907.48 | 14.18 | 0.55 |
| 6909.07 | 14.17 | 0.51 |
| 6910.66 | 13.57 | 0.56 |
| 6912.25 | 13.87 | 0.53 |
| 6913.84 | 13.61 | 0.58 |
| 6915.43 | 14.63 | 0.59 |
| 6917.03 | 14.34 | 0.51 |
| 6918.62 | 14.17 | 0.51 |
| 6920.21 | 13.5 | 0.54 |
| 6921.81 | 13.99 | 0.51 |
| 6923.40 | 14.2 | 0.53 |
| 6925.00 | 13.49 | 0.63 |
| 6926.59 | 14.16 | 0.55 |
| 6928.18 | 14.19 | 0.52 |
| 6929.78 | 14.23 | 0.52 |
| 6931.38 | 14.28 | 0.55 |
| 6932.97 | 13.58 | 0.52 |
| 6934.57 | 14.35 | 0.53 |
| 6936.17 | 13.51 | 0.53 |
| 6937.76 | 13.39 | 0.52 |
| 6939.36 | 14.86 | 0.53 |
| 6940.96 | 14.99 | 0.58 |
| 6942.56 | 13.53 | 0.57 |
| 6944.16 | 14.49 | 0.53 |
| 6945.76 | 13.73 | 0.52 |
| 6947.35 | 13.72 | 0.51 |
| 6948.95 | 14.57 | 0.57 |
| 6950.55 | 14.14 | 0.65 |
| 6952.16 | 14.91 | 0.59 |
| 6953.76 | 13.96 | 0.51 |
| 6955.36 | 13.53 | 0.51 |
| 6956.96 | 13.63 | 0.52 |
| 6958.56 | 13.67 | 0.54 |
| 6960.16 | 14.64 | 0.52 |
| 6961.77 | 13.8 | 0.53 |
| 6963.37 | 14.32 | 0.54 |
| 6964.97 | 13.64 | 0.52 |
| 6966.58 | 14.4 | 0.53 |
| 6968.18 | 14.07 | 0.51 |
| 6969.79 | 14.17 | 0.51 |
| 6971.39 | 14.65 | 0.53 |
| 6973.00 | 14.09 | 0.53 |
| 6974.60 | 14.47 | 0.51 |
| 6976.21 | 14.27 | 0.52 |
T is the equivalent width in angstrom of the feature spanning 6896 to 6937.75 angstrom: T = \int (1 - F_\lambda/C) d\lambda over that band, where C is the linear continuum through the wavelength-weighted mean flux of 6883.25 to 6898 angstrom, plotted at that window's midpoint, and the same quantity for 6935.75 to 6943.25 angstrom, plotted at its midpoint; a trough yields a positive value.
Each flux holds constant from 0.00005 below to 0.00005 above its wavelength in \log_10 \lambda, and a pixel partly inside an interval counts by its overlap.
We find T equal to 0.7 angstrom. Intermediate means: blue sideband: 14.6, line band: 14.1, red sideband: 14.1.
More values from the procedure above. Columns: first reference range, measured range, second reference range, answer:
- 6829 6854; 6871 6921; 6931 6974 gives -0.6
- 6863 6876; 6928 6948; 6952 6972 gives 0.2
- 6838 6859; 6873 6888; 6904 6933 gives -0.2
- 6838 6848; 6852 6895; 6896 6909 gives -0.5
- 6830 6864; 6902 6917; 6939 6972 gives 0.2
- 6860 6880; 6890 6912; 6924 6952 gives -0.3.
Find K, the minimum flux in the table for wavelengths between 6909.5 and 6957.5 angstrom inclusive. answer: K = 13.39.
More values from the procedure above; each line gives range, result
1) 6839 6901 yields 13.4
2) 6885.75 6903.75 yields 13.67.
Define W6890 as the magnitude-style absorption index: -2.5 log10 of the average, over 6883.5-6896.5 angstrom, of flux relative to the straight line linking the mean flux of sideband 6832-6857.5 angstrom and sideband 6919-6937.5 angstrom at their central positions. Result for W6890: -0.04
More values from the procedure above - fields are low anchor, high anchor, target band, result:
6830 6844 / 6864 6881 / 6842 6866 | 0.00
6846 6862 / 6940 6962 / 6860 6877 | -0.01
